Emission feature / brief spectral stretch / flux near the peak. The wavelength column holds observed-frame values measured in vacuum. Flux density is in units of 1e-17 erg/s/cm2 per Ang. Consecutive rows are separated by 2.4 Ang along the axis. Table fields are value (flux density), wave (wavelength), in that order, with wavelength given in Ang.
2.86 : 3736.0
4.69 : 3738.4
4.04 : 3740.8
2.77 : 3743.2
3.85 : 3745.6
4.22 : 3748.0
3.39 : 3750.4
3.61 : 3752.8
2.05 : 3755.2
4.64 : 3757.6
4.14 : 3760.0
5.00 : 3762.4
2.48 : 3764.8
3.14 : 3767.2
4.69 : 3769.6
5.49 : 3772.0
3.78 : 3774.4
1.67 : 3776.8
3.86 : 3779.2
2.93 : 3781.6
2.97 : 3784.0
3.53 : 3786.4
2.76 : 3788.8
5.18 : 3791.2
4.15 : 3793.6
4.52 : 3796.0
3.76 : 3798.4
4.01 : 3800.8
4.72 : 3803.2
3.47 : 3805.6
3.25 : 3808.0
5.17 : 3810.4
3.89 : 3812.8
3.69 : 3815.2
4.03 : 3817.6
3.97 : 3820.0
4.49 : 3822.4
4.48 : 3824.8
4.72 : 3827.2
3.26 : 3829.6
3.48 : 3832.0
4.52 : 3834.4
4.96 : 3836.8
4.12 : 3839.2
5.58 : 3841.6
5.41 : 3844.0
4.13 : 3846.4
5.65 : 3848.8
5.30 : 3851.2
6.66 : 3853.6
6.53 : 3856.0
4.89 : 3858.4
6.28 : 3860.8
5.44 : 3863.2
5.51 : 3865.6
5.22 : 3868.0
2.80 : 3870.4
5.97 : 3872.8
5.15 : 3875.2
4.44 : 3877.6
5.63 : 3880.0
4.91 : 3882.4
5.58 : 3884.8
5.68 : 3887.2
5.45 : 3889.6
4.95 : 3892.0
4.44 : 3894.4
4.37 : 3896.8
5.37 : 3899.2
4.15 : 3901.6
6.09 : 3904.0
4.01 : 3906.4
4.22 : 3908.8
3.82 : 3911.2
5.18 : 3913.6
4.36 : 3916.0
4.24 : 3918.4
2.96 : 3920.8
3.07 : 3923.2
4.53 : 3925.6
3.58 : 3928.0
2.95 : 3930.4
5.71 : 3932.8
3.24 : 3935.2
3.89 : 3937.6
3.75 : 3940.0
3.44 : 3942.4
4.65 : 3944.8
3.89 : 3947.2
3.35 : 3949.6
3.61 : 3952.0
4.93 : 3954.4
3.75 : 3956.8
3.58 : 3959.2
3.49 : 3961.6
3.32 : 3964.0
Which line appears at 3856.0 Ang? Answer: C IV 1549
